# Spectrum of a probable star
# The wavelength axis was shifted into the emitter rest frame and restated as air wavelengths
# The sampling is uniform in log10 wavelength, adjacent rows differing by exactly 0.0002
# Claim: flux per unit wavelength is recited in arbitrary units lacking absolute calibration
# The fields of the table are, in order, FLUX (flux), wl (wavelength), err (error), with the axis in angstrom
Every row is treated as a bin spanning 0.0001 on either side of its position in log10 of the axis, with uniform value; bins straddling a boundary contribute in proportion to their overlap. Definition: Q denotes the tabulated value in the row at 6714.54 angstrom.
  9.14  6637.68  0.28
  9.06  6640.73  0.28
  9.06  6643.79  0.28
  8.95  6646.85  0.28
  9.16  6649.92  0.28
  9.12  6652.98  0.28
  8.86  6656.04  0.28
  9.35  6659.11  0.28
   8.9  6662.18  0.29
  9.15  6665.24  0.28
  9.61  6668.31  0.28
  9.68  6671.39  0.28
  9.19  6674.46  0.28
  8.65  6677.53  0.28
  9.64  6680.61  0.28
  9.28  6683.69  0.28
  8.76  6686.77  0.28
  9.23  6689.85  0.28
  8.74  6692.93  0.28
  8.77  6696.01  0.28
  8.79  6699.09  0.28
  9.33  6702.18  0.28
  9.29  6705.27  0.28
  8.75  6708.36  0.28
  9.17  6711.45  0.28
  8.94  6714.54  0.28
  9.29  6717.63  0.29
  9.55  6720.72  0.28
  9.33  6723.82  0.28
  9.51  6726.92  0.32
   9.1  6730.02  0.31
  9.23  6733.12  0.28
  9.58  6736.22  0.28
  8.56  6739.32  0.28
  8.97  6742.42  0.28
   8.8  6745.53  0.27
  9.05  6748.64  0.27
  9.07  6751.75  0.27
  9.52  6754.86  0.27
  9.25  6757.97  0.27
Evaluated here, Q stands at 8.94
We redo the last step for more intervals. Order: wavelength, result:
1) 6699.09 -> 8.79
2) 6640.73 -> 9.06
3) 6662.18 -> 8.9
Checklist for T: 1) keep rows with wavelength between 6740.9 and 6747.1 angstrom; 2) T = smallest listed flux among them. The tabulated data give 8.8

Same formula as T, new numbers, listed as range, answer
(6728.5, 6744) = 8.56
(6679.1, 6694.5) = 8.74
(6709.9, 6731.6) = 8.94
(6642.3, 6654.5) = 8.95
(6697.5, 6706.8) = 8.79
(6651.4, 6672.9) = 8.86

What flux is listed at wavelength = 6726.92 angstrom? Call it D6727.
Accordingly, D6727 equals 9.51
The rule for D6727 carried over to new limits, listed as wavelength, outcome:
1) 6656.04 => 8.86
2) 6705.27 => 9.29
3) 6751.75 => 9.07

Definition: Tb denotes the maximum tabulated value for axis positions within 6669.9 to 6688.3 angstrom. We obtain 9.68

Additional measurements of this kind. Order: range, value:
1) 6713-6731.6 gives 9.55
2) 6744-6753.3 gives 9.07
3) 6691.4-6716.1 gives 9.33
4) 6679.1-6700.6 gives 9.64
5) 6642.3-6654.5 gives 9.16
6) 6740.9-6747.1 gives 8.97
